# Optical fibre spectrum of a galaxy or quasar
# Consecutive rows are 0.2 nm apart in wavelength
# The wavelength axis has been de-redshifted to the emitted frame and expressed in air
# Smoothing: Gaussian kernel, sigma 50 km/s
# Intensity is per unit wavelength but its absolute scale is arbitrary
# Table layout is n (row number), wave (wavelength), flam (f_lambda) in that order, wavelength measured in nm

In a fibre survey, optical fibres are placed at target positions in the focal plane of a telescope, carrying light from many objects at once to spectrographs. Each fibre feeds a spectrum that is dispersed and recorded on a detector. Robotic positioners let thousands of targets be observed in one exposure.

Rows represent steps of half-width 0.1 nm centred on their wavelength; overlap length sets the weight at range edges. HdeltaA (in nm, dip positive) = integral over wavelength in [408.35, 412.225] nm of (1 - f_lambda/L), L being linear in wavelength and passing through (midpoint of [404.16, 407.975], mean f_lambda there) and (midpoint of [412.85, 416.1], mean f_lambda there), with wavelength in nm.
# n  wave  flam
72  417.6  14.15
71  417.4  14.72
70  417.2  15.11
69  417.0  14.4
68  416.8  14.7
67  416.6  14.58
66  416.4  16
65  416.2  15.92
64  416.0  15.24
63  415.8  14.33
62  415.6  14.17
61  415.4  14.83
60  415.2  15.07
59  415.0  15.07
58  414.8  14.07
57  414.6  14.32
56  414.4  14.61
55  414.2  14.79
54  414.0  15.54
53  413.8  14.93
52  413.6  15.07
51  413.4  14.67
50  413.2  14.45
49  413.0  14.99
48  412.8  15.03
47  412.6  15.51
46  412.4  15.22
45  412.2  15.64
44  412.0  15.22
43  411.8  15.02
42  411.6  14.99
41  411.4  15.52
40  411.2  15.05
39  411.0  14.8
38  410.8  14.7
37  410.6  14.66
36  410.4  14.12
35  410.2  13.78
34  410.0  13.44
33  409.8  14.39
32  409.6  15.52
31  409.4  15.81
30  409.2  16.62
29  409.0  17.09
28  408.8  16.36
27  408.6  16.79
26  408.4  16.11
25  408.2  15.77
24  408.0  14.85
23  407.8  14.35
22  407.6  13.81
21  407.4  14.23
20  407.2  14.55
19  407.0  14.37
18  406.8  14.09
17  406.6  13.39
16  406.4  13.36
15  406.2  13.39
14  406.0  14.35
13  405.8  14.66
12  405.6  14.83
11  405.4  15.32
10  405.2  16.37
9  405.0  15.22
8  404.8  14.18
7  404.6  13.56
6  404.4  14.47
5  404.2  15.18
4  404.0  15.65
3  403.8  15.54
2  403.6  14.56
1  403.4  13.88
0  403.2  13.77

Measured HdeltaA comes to -0.181 nm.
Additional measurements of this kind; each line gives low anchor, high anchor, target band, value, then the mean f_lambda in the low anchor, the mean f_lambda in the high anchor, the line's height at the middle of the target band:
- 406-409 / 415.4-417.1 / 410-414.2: -0.02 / 14.7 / 14.9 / 14.8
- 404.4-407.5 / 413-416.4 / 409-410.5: -0.04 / 14.4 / 14.9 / 14.6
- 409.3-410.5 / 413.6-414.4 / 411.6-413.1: -0.04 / 14.5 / 15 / 14.8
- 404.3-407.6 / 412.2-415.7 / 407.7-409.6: -0.18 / 14.4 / 14.9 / 14.5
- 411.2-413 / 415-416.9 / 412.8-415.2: 0.05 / 15.2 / 15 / 15.1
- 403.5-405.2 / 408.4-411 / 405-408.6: 0.10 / 14.9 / 15.3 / 15.1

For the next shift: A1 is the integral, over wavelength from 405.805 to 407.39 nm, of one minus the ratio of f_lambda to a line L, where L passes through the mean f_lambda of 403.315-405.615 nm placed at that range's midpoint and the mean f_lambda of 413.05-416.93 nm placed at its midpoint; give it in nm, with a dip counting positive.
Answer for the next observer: 0.10 nm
